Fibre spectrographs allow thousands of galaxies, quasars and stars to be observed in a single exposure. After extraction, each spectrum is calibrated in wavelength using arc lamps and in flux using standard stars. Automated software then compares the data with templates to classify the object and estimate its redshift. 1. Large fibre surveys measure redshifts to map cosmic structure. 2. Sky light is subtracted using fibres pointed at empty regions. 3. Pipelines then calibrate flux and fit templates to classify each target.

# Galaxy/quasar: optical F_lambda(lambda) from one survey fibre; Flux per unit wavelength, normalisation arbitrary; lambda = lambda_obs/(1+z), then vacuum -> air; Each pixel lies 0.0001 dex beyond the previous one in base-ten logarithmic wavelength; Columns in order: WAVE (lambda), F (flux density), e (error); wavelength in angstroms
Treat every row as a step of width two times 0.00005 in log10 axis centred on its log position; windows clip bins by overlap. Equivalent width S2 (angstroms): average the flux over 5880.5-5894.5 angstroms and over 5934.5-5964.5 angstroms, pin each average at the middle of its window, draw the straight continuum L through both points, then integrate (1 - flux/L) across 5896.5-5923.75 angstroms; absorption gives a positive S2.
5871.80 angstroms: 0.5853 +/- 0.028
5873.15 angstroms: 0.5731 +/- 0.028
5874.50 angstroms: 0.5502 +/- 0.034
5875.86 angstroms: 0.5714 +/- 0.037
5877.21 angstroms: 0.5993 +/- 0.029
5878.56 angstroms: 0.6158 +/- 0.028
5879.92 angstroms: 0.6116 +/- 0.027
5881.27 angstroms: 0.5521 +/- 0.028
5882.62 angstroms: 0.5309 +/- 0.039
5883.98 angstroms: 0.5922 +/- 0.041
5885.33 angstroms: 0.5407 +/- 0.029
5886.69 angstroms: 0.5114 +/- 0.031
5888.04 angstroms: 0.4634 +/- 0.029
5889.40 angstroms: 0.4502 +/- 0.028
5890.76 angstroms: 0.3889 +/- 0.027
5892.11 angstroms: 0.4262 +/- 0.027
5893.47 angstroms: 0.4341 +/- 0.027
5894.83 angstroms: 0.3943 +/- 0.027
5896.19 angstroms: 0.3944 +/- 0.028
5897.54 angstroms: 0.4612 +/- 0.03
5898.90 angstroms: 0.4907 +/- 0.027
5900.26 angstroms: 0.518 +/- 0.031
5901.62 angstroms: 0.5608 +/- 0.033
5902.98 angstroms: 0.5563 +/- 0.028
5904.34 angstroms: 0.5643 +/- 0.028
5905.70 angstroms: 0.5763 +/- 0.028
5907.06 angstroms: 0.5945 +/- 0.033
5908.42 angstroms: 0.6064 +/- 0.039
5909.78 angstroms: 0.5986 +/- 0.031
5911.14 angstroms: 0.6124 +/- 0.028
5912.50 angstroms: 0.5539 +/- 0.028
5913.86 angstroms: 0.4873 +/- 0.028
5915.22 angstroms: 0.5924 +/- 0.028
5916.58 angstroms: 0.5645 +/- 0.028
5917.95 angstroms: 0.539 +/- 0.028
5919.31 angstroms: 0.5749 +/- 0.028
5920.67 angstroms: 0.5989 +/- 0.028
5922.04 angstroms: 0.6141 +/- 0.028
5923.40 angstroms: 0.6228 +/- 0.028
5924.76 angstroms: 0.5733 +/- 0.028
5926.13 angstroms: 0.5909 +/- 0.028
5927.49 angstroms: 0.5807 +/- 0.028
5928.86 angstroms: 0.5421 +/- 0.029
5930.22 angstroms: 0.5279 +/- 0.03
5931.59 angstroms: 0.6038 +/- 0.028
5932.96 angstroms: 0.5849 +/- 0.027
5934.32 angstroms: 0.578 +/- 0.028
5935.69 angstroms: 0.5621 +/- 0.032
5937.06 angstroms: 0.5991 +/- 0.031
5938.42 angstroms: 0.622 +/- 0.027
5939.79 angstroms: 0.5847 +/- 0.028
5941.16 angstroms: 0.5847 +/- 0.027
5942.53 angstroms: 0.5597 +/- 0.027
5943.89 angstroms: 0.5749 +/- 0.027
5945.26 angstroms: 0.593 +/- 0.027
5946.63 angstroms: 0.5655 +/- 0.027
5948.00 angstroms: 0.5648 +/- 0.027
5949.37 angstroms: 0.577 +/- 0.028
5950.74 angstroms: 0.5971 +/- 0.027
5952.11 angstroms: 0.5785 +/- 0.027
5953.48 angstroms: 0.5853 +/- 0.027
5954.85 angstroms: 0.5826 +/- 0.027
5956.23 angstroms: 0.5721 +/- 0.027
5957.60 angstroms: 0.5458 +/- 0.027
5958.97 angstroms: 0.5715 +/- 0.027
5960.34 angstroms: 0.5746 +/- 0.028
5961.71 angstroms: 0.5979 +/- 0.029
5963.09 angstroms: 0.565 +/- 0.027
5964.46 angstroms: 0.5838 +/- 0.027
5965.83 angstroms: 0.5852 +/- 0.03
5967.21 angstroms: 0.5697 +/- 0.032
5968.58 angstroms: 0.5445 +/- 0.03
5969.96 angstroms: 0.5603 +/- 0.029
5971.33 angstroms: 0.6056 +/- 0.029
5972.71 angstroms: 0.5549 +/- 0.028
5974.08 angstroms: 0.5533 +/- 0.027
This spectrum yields -2.1 angstroms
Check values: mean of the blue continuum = 0.488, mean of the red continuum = 0.579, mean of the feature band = 0.562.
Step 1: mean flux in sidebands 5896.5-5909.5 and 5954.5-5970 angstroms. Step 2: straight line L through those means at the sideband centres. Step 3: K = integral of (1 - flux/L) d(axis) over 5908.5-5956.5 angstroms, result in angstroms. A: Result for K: -1.8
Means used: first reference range 0.545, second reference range 0.571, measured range 0.579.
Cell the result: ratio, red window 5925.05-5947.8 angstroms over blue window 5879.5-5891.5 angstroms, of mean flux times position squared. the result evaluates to 1.15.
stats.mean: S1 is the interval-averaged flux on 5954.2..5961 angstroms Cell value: 0.569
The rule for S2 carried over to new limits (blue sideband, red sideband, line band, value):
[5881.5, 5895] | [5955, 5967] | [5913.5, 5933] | -1.8 angstroms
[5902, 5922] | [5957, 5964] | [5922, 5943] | -0.3 angstroms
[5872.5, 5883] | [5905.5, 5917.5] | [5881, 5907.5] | 3.6 angstroms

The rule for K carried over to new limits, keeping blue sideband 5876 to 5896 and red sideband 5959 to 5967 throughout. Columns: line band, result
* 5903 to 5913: -1.1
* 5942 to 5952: -0.2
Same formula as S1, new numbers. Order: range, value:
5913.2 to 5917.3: 0.548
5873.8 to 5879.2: 0.584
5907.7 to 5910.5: 0.603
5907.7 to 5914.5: 0.573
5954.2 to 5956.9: 0.575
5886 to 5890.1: 0.474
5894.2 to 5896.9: 0.396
